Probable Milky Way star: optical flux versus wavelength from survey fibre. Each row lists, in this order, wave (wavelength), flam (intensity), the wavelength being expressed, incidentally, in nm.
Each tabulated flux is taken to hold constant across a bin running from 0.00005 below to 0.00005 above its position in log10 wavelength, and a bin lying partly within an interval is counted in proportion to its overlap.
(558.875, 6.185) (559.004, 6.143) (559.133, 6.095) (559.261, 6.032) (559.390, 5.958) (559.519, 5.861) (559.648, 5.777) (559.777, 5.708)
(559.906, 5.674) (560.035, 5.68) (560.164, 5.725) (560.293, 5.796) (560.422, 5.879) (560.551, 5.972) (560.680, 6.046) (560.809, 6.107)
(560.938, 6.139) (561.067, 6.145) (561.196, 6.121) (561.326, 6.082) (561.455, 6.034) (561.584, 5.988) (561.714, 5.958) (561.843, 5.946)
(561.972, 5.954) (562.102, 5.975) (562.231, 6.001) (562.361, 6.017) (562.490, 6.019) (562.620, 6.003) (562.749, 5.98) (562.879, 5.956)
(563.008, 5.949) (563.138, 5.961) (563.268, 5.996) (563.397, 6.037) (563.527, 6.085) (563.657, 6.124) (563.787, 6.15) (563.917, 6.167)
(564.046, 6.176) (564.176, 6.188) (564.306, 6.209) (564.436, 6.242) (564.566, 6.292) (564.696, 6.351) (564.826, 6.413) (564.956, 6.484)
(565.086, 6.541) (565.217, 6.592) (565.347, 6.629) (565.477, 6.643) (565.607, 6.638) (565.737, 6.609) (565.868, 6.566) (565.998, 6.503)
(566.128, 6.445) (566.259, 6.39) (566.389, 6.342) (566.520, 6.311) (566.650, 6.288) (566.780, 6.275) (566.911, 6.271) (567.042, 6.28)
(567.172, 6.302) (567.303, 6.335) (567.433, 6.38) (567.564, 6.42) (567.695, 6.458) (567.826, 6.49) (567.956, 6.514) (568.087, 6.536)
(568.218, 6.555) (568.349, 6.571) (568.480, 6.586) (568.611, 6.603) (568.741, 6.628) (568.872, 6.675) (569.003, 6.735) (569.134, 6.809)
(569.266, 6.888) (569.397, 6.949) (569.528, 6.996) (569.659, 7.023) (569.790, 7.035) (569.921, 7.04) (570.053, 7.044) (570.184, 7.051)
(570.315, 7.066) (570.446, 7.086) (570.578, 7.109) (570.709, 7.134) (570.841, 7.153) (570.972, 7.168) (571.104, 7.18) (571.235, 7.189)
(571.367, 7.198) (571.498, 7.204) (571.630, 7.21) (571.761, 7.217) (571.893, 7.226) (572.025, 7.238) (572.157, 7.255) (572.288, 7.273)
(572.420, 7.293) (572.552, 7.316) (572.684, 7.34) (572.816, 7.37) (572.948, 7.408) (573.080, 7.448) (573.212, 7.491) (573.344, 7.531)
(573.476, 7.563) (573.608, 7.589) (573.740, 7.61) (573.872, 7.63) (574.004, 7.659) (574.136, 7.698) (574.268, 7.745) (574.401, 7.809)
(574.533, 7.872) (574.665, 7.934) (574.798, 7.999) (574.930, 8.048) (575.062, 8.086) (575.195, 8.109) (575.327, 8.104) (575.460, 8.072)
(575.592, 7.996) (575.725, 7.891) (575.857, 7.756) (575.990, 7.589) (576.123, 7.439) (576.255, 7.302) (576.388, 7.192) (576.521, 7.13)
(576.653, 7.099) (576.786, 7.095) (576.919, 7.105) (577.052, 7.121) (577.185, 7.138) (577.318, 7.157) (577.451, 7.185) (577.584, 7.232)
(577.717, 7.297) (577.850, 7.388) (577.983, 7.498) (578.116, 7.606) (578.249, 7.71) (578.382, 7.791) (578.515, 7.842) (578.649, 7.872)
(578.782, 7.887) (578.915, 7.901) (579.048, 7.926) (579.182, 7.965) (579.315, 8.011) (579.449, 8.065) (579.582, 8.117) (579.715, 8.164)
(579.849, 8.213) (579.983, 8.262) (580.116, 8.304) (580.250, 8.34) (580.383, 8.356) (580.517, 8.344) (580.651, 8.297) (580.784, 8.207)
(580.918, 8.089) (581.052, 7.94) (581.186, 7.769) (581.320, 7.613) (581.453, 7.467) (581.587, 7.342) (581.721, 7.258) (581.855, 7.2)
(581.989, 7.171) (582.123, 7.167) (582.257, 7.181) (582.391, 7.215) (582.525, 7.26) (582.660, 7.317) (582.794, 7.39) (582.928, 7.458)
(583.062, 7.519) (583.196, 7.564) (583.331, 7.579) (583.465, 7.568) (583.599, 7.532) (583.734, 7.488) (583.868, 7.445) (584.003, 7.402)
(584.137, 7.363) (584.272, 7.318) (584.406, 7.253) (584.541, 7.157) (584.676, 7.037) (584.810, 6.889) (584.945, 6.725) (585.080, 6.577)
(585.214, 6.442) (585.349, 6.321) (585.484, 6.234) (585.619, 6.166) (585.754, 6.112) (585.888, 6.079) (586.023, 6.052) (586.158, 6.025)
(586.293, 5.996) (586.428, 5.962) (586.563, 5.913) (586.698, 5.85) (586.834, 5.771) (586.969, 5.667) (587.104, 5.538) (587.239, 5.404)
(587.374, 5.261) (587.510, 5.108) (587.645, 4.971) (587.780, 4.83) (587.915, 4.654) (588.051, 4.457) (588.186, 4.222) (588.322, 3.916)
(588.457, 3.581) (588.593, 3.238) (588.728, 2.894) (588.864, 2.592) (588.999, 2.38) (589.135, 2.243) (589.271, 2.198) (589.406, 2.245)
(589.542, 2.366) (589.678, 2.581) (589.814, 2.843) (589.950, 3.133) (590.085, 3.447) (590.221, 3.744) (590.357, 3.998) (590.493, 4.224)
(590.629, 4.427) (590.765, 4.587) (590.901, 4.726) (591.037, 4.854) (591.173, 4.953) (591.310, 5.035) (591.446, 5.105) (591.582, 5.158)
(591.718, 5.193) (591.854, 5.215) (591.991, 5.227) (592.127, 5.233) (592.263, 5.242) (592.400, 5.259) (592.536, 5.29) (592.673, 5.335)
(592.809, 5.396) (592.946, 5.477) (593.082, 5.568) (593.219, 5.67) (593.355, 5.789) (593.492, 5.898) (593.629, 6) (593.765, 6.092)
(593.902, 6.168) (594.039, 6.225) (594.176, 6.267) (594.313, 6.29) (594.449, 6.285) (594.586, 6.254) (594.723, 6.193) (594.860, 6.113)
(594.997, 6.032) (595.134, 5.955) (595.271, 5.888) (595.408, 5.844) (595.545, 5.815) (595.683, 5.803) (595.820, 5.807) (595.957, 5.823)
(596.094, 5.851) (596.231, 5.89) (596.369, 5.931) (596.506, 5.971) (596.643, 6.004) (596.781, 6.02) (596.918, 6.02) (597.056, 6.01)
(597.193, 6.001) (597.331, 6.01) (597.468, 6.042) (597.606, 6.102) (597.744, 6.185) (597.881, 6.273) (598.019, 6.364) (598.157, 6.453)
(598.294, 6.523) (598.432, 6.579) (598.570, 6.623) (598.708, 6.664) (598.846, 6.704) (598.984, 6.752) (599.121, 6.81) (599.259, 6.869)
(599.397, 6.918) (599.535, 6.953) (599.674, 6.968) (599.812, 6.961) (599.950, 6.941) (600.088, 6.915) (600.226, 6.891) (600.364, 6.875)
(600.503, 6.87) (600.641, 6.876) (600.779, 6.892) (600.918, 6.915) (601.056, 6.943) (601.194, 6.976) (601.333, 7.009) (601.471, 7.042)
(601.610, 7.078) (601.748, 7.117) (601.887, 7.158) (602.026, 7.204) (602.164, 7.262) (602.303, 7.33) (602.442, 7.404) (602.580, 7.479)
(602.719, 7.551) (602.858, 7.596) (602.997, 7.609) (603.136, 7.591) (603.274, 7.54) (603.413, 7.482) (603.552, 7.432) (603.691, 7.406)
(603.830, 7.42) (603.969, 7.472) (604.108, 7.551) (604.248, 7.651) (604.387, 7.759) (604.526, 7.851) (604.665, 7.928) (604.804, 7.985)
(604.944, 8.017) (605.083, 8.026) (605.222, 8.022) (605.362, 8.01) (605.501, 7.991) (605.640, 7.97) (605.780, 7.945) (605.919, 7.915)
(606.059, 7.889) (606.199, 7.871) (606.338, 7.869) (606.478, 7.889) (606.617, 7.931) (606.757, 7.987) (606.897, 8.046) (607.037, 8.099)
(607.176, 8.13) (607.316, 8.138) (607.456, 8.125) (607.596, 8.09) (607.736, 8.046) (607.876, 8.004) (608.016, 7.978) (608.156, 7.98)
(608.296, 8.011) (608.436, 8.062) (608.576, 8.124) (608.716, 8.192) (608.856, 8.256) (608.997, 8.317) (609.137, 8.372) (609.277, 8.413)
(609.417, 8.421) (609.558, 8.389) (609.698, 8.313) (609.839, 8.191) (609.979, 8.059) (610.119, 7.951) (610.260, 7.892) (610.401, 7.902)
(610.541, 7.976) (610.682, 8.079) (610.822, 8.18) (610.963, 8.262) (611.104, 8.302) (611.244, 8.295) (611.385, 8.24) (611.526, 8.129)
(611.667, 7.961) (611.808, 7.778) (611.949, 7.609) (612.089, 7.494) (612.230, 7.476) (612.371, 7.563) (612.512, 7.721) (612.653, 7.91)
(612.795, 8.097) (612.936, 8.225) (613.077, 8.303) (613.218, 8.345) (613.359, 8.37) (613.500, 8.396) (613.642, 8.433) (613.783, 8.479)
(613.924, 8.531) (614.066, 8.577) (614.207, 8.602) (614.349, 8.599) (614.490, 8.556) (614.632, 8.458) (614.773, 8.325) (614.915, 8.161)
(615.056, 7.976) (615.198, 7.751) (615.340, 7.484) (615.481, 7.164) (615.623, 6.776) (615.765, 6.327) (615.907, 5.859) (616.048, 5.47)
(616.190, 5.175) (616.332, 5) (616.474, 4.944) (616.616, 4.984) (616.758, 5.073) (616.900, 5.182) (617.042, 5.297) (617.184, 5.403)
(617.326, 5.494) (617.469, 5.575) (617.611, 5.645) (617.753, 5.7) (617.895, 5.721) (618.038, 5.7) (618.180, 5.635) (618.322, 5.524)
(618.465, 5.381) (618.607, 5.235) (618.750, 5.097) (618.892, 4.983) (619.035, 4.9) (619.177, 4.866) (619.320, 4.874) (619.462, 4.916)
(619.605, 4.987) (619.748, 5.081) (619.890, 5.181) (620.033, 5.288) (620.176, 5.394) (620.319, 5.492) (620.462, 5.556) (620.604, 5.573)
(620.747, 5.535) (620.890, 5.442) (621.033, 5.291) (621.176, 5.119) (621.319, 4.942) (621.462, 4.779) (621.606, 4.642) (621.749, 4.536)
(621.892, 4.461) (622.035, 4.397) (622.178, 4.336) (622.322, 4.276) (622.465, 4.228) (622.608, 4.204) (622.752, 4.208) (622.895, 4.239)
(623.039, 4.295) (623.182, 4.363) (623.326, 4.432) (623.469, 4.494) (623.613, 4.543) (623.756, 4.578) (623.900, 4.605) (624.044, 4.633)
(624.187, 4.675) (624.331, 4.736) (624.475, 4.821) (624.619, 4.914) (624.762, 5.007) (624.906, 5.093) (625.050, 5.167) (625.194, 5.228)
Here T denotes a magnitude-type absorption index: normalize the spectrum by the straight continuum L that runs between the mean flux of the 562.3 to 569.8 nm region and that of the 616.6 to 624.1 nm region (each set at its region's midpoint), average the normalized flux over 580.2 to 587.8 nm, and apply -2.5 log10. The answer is -0.161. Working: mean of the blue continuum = 6.4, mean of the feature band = 6.89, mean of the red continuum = 4.99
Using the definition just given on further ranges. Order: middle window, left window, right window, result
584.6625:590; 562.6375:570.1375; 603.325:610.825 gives 0.45 mag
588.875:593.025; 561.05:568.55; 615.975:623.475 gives 0.32 mag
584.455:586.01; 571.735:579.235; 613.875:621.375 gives 0.11 mag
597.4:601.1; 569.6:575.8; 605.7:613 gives 0.18 mag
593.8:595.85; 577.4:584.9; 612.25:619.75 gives 0.19 mag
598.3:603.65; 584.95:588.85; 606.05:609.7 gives 0.02 mag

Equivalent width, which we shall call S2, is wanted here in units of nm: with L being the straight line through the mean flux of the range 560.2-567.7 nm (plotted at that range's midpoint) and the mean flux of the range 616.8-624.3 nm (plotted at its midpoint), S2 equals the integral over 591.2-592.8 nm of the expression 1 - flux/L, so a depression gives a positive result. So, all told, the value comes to 0.11 nm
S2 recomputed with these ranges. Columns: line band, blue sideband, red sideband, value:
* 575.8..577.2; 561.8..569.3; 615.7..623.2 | -0.27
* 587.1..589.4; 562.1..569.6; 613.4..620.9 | 0.88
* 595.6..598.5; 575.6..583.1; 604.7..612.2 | 0.67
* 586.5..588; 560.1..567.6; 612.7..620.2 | 0.23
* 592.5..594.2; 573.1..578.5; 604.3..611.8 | 0.45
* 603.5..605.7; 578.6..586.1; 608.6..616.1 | 0.02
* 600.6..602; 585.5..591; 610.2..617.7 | -0.26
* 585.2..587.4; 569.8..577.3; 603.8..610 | 0.50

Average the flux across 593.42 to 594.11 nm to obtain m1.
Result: 6.07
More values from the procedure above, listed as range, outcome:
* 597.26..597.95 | 6.12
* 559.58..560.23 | 5.71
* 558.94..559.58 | 6.02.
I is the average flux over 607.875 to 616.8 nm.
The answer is 7.76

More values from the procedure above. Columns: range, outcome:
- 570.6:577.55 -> 7.47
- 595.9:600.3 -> 6.41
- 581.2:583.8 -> 7.39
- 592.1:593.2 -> 5.37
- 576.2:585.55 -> 7.49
